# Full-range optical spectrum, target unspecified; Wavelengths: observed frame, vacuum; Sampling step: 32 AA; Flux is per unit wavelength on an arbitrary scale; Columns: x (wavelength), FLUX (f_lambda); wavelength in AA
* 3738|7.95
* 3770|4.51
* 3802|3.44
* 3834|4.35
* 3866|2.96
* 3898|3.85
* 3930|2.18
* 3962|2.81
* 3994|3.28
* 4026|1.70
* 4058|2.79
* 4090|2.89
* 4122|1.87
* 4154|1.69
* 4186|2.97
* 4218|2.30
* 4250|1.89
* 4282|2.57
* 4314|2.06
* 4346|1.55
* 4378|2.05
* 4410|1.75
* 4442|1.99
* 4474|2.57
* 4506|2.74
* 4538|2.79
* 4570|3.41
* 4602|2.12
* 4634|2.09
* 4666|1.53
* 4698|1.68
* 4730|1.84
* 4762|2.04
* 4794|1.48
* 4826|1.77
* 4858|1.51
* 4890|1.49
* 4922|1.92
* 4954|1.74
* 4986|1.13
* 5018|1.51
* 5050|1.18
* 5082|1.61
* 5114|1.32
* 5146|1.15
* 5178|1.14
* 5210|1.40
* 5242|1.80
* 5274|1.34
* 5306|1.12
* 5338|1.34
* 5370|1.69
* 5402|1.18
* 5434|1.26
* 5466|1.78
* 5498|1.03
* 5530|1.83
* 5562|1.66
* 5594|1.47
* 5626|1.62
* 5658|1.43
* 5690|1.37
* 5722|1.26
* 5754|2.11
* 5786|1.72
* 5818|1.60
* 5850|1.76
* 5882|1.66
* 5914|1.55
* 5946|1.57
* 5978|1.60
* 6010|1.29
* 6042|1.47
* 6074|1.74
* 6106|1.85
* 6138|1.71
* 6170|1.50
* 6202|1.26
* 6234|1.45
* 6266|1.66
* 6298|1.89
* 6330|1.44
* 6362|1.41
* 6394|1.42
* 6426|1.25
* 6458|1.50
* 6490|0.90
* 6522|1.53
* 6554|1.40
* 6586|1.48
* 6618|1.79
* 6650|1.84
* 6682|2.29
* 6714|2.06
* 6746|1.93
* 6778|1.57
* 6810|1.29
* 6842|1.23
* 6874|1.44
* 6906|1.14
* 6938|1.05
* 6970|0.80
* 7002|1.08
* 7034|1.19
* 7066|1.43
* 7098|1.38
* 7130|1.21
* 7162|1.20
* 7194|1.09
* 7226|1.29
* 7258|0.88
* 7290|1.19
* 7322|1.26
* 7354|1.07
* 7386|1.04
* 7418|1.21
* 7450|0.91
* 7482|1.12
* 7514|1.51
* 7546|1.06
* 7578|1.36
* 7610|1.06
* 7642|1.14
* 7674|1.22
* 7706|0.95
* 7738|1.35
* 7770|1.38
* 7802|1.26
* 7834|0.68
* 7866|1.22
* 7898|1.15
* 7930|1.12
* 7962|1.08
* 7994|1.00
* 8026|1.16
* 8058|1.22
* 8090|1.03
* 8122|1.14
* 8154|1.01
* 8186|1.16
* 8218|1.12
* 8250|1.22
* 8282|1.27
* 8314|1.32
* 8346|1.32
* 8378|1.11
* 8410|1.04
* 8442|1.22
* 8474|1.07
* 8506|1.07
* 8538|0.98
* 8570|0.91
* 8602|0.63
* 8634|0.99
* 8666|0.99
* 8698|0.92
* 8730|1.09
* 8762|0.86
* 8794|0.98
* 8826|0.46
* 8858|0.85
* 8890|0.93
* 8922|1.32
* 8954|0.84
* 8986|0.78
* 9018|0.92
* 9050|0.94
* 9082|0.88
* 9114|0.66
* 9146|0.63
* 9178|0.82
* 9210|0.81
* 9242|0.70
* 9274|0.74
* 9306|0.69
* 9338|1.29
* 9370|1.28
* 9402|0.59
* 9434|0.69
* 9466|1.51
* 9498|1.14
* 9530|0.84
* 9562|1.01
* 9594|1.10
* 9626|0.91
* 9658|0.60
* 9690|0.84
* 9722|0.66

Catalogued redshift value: 1.39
